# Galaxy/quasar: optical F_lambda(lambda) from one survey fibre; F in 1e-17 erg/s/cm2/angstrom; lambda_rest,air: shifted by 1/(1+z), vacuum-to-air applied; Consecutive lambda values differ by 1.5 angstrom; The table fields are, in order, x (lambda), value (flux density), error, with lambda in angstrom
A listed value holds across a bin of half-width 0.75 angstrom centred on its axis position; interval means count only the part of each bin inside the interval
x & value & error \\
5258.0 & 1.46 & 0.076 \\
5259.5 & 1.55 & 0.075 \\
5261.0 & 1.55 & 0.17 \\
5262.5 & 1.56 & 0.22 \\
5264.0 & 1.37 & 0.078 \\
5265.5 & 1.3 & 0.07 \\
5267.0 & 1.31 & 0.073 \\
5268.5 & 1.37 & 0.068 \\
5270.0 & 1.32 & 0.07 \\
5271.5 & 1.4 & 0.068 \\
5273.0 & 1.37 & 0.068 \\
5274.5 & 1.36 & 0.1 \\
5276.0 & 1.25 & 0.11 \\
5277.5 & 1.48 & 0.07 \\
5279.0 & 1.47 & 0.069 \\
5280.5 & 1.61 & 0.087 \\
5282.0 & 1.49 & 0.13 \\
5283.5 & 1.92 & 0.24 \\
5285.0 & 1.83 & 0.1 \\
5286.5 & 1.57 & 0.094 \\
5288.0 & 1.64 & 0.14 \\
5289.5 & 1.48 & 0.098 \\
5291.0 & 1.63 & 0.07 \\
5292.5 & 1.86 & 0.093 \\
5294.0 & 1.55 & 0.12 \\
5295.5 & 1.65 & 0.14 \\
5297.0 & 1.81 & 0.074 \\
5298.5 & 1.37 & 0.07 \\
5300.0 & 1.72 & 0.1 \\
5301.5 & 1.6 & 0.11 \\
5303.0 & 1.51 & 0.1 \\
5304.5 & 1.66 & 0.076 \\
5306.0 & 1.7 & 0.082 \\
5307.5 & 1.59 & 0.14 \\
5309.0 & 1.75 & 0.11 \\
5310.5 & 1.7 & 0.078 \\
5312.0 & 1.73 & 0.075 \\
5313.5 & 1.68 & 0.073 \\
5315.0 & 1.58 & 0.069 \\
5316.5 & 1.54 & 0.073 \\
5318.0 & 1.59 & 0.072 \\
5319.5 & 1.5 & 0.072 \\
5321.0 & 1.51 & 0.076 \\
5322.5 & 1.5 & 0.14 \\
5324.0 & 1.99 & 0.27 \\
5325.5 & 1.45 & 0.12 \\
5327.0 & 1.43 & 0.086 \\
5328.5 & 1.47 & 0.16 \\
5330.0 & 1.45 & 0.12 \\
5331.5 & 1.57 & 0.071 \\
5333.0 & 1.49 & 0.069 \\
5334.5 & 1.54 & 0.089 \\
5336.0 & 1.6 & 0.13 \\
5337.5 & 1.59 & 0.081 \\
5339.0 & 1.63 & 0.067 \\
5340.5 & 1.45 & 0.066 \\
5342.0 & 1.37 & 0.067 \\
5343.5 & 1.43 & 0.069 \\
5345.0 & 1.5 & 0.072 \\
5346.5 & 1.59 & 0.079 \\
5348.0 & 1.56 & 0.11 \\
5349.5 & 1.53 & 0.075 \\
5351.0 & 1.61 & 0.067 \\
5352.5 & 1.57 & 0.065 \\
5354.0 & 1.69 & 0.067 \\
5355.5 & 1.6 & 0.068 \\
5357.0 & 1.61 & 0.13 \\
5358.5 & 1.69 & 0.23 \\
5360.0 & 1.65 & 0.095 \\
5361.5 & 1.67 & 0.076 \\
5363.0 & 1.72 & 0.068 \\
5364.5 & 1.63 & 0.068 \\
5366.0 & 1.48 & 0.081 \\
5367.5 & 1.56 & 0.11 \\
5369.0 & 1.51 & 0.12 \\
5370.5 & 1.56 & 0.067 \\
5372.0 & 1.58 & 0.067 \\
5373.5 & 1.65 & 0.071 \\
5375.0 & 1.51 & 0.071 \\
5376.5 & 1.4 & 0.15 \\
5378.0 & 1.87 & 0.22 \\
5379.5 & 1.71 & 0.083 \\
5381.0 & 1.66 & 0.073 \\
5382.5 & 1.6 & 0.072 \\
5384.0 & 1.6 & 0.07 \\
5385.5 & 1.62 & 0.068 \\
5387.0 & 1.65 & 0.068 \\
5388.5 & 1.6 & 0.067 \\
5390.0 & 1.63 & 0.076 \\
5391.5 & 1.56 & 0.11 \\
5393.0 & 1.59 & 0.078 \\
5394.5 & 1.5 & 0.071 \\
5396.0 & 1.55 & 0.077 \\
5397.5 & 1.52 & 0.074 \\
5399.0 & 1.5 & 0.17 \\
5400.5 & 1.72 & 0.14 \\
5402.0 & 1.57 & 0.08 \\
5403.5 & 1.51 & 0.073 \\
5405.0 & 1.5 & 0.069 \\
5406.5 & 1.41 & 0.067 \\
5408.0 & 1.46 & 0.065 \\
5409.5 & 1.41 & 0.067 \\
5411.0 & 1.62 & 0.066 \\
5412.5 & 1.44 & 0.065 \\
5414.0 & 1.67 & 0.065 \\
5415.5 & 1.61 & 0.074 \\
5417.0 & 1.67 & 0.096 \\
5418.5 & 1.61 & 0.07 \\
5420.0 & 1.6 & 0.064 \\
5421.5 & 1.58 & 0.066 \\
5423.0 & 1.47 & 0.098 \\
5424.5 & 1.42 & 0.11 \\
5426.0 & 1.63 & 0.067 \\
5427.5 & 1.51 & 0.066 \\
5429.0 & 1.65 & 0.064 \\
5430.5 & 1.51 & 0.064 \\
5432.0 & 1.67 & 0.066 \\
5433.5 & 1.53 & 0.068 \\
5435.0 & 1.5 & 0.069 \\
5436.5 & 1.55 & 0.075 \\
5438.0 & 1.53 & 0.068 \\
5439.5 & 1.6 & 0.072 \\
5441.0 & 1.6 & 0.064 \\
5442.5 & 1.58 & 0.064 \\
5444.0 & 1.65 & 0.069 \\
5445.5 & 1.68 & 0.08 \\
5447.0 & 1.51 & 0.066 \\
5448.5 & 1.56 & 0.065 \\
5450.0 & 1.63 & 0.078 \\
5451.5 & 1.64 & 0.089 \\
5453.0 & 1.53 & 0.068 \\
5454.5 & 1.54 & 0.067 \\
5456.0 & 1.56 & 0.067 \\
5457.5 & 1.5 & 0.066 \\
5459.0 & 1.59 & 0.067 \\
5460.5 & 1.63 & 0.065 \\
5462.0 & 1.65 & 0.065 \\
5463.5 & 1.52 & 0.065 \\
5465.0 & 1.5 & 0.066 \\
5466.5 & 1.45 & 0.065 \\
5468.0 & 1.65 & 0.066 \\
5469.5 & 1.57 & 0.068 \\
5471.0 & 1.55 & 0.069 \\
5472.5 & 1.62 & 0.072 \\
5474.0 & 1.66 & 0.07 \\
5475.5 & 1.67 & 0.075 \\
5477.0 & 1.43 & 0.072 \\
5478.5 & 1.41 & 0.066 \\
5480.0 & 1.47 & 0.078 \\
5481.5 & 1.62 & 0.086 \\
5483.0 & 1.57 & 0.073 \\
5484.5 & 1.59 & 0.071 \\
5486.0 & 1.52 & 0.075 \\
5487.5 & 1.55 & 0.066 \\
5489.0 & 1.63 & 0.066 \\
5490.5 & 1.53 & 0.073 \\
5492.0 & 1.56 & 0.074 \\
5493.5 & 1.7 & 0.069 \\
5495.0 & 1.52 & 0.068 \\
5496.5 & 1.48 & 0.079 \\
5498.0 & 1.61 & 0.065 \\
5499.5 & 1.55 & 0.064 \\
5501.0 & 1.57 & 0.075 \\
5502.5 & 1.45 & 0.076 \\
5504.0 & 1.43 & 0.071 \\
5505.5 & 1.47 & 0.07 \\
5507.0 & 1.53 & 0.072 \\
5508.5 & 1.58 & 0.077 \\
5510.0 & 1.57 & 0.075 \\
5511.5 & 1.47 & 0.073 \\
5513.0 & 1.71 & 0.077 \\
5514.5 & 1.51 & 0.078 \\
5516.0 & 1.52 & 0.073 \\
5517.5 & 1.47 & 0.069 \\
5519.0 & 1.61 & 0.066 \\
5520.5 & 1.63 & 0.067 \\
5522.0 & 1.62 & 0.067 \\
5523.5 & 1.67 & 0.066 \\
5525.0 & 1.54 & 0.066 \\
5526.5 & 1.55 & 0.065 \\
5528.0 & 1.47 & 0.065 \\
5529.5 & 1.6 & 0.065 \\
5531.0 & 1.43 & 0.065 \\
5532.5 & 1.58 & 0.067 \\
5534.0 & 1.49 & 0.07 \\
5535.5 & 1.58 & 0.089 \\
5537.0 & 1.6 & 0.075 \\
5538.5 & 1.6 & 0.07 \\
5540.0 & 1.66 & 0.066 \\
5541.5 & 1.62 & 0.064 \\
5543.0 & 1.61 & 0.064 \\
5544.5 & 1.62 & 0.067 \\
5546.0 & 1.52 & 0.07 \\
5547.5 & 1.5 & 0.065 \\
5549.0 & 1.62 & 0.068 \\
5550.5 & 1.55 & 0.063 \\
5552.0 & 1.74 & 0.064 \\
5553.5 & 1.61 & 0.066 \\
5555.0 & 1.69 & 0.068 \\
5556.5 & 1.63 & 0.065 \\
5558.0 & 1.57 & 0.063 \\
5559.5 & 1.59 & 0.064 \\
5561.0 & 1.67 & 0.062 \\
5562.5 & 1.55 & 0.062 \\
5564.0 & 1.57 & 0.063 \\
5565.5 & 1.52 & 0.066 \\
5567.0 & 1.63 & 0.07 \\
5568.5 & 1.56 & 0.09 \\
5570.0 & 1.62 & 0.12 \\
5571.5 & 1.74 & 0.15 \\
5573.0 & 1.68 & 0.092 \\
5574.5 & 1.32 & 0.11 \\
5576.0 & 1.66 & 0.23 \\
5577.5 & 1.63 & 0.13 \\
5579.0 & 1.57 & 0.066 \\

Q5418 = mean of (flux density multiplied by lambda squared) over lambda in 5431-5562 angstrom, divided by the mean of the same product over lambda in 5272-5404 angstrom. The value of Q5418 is 1.05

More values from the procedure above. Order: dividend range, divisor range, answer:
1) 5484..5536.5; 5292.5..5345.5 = 1.05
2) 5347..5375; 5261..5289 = 1.12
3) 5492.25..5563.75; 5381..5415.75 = 1.06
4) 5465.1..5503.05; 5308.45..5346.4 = 1.06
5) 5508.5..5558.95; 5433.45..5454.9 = 1.04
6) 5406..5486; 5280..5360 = 1.02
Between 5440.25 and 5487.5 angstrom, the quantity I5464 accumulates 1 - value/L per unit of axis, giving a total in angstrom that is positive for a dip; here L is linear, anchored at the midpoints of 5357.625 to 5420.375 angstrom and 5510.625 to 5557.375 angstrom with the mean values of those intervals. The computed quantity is 0.4 angstrom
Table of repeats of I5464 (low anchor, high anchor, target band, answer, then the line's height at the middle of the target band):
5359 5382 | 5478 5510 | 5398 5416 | 0.6 angstrom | 1.59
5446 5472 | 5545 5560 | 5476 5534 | 1.4 angstrom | 1.58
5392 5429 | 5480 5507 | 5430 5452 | -0.5 angstrom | 1.55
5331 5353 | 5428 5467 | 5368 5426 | -0.6 angstrom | 1.55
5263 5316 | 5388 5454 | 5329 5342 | 0.3 angstrom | 1.56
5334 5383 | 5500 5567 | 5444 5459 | 0.0 angstrom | 1.58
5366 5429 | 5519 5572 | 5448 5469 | 0.1 angstrom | 1.58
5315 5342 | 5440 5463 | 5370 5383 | -0.5 angstrom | 1.56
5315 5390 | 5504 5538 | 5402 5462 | 0.1 angstrom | 1.57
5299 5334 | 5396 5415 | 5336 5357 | 0.3 angstrom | 1.57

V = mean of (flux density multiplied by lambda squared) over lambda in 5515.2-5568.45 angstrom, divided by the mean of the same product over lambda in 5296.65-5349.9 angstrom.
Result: 1.1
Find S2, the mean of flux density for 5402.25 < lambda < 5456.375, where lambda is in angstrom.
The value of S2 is 1.56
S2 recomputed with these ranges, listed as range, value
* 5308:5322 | 1.62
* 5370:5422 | 1.58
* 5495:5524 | 1.55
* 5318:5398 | 1.58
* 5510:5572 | 1.59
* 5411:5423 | 1.59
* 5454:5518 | 1.55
